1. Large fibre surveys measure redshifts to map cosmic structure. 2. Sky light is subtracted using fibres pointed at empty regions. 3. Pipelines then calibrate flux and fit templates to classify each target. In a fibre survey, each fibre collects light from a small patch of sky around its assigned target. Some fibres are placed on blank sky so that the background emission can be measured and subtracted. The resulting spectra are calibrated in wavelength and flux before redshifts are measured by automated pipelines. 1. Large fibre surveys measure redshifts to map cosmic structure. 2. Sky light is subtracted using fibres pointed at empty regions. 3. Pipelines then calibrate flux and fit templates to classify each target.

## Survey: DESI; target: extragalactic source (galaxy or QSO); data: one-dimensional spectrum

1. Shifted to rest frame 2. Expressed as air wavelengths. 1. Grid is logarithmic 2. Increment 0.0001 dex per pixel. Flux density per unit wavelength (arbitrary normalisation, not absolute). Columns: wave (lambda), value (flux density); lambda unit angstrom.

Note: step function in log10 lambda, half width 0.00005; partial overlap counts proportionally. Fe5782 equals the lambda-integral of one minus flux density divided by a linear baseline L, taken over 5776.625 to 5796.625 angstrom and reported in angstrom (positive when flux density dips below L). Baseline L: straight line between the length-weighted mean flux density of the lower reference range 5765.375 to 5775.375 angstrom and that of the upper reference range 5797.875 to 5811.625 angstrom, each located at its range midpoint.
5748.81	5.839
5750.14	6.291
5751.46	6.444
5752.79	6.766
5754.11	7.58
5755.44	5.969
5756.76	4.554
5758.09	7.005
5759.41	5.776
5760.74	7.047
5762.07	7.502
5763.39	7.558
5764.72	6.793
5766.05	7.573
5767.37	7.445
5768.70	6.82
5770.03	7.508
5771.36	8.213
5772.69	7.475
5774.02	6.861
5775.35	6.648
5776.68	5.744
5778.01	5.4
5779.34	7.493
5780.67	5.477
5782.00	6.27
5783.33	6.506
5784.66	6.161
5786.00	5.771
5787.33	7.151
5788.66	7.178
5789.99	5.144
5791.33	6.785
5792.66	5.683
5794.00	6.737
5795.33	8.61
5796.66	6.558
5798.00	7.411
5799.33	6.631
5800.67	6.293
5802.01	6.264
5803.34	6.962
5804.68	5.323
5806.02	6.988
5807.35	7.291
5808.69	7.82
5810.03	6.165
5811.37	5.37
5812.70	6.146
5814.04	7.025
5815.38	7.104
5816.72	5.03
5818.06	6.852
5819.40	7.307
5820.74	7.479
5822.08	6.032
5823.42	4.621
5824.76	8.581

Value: 1.6 angstrom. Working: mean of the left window 7.36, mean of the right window 6.59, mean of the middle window 6.43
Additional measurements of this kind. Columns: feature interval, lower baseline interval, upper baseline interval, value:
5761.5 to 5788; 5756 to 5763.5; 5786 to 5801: -0.91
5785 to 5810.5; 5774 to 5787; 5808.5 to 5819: -1.43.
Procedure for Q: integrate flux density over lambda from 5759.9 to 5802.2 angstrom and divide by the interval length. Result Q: 6.77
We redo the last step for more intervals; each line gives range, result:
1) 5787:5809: 6.73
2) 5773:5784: 6.34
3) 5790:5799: 6.82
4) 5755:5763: 6.37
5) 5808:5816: 6.6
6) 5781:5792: 6.34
